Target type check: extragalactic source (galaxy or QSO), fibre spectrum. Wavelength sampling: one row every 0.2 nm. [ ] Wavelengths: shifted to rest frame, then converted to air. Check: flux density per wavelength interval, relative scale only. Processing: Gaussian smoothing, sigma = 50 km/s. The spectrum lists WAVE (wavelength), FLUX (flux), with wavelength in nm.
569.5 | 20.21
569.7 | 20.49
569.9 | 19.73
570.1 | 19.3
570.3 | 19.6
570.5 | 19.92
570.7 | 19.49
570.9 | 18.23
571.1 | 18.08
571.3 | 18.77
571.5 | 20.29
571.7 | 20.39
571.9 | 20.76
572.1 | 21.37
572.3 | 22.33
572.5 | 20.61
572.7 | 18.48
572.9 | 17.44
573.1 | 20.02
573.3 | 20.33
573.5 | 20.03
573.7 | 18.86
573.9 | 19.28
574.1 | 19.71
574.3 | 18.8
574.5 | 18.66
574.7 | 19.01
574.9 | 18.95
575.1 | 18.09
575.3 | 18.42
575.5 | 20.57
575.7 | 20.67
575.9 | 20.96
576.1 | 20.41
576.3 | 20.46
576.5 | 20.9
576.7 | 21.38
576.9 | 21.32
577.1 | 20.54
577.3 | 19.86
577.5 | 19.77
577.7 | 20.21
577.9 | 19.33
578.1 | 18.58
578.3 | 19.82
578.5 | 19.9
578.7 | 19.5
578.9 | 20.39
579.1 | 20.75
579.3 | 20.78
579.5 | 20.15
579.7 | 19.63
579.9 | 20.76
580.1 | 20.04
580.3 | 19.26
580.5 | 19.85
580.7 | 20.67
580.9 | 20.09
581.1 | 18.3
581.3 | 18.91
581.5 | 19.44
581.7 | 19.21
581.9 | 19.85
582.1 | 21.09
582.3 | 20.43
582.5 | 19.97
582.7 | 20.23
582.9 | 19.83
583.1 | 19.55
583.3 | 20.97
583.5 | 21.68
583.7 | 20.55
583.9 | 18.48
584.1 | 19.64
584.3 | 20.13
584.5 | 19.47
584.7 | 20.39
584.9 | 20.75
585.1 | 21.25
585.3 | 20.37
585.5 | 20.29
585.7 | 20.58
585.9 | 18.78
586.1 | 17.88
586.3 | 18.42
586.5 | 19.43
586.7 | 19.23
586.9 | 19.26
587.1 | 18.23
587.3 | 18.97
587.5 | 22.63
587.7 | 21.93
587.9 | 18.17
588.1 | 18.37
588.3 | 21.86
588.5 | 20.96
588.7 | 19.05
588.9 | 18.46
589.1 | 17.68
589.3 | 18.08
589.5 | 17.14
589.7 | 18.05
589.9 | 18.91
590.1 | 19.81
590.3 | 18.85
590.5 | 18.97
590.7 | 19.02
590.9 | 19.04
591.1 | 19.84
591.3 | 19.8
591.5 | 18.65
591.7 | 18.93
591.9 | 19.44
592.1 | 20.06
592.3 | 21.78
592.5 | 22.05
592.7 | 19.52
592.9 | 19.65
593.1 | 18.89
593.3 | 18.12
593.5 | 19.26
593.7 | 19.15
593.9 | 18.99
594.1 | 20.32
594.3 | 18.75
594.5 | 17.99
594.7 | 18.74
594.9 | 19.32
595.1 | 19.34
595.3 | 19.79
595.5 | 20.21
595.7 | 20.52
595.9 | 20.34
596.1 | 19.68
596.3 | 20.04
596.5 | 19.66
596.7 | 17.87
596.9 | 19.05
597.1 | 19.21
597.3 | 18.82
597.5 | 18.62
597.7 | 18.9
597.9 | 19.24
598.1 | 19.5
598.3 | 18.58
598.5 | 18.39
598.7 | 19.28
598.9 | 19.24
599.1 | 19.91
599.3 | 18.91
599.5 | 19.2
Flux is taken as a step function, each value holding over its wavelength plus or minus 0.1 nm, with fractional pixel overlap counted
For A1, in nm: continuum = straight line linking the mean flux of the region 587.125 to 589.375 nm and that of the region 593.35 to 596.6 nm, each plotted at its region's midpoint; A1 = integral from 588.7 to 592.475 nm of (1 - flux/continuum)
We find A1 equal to 0.09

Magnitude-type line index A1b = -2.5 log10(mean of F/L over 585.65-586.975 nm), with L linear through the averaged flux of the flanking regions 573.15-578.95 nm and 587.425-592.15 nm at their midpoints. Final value 0.023 mag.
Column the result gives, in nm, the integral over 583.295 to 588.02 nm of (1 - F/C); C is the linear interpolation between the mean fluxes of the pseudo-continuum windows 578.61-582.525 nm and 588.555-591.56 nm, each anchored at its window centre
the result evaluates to -0.13 nm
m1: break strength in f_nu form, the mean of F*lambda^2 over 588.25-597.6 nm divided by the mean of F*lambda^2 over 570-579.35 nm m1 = 1.04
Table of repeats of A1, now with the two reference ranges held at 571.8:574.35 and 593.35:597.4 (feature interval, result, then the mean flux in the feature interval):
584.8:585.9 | -0.05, 20.5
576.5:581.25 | -0.08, 20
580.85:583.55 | -0.04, 19.9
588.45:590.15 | 0.08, 18.6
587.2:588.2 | -0.03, 20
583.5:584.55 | -0.01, 19.9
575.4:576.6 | -0.05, 20.7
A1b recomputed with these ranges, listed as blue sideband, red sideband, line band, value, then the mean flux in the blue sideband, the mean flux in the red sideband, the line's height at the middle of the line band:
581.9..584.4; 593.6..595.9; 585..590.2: 0.03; 20.2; 19.4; 19.9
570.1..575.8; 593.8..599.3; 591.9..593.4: -0.04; 19.5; 19.3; 19.3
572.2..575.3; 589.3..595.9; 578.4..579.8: -0.04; 19.3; 19.3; 19.3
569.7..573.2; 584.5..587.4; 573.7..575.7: 0.03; 19.7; 19.6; 19.7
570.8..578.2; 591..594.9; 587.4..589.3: -0.01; 19.8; 19.5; 19.5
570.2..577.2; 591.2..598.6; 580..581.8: 0.01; 19.8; 19.4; 19.7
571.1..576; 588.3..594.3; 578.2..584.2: -0.03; 19.7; 19.3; 19.5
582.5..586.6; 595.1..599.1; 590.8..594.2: 0.00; 19.9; 19.3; 19.6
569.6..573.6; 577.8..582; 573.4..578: 0.00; 19.8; 19.8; 19.8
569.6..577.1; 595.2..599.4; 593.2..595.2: 0.02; 19.8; 19.3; 19.4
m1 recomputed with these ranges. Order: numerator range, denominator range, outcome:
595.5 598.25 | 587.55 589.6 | 1.03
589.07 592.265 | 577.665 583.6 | 0.98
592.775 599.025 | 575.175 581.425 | 1.02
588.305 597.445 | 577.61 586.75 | 1.01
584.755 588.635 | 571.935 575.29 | 1.07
